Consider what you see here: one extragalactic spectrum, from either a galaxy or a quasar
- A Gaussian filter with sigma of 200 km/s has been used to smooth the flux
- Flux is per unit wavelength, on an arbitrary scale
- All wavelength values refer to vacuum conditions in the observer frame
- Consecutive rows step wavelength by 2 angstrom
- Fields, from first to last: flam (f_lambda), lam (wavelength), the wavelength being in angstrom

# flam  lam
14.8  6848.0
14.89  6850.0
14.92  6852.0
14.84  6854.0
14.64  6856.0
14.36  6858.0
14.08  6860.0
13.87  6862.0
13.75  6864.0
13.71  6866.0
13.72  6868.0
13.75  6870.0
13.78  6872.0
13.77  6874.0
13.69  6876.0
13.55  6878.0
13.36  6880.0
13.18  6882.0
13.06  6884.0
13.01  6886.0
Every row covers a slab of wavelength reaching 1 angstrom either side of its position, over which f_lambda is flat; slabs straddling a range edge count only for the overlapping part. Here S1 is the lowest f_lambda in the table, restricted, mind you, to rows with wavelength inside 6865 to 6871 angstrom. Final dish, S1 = 13.71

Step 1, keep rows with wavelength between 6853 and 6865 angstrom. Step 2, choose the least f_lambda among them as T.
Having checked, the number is 13.75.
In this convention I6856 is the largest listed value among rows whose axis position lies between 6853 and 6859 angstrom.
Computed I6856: 14.84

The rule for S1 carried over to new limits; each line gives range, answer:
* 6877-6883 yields 13.18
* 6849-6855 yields 14.84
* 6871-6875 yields 13.77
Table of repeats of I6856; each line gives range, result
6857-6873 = 14.36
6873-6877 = 13.77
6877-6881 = 13.55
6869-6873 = 13.78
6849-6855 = 14.92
